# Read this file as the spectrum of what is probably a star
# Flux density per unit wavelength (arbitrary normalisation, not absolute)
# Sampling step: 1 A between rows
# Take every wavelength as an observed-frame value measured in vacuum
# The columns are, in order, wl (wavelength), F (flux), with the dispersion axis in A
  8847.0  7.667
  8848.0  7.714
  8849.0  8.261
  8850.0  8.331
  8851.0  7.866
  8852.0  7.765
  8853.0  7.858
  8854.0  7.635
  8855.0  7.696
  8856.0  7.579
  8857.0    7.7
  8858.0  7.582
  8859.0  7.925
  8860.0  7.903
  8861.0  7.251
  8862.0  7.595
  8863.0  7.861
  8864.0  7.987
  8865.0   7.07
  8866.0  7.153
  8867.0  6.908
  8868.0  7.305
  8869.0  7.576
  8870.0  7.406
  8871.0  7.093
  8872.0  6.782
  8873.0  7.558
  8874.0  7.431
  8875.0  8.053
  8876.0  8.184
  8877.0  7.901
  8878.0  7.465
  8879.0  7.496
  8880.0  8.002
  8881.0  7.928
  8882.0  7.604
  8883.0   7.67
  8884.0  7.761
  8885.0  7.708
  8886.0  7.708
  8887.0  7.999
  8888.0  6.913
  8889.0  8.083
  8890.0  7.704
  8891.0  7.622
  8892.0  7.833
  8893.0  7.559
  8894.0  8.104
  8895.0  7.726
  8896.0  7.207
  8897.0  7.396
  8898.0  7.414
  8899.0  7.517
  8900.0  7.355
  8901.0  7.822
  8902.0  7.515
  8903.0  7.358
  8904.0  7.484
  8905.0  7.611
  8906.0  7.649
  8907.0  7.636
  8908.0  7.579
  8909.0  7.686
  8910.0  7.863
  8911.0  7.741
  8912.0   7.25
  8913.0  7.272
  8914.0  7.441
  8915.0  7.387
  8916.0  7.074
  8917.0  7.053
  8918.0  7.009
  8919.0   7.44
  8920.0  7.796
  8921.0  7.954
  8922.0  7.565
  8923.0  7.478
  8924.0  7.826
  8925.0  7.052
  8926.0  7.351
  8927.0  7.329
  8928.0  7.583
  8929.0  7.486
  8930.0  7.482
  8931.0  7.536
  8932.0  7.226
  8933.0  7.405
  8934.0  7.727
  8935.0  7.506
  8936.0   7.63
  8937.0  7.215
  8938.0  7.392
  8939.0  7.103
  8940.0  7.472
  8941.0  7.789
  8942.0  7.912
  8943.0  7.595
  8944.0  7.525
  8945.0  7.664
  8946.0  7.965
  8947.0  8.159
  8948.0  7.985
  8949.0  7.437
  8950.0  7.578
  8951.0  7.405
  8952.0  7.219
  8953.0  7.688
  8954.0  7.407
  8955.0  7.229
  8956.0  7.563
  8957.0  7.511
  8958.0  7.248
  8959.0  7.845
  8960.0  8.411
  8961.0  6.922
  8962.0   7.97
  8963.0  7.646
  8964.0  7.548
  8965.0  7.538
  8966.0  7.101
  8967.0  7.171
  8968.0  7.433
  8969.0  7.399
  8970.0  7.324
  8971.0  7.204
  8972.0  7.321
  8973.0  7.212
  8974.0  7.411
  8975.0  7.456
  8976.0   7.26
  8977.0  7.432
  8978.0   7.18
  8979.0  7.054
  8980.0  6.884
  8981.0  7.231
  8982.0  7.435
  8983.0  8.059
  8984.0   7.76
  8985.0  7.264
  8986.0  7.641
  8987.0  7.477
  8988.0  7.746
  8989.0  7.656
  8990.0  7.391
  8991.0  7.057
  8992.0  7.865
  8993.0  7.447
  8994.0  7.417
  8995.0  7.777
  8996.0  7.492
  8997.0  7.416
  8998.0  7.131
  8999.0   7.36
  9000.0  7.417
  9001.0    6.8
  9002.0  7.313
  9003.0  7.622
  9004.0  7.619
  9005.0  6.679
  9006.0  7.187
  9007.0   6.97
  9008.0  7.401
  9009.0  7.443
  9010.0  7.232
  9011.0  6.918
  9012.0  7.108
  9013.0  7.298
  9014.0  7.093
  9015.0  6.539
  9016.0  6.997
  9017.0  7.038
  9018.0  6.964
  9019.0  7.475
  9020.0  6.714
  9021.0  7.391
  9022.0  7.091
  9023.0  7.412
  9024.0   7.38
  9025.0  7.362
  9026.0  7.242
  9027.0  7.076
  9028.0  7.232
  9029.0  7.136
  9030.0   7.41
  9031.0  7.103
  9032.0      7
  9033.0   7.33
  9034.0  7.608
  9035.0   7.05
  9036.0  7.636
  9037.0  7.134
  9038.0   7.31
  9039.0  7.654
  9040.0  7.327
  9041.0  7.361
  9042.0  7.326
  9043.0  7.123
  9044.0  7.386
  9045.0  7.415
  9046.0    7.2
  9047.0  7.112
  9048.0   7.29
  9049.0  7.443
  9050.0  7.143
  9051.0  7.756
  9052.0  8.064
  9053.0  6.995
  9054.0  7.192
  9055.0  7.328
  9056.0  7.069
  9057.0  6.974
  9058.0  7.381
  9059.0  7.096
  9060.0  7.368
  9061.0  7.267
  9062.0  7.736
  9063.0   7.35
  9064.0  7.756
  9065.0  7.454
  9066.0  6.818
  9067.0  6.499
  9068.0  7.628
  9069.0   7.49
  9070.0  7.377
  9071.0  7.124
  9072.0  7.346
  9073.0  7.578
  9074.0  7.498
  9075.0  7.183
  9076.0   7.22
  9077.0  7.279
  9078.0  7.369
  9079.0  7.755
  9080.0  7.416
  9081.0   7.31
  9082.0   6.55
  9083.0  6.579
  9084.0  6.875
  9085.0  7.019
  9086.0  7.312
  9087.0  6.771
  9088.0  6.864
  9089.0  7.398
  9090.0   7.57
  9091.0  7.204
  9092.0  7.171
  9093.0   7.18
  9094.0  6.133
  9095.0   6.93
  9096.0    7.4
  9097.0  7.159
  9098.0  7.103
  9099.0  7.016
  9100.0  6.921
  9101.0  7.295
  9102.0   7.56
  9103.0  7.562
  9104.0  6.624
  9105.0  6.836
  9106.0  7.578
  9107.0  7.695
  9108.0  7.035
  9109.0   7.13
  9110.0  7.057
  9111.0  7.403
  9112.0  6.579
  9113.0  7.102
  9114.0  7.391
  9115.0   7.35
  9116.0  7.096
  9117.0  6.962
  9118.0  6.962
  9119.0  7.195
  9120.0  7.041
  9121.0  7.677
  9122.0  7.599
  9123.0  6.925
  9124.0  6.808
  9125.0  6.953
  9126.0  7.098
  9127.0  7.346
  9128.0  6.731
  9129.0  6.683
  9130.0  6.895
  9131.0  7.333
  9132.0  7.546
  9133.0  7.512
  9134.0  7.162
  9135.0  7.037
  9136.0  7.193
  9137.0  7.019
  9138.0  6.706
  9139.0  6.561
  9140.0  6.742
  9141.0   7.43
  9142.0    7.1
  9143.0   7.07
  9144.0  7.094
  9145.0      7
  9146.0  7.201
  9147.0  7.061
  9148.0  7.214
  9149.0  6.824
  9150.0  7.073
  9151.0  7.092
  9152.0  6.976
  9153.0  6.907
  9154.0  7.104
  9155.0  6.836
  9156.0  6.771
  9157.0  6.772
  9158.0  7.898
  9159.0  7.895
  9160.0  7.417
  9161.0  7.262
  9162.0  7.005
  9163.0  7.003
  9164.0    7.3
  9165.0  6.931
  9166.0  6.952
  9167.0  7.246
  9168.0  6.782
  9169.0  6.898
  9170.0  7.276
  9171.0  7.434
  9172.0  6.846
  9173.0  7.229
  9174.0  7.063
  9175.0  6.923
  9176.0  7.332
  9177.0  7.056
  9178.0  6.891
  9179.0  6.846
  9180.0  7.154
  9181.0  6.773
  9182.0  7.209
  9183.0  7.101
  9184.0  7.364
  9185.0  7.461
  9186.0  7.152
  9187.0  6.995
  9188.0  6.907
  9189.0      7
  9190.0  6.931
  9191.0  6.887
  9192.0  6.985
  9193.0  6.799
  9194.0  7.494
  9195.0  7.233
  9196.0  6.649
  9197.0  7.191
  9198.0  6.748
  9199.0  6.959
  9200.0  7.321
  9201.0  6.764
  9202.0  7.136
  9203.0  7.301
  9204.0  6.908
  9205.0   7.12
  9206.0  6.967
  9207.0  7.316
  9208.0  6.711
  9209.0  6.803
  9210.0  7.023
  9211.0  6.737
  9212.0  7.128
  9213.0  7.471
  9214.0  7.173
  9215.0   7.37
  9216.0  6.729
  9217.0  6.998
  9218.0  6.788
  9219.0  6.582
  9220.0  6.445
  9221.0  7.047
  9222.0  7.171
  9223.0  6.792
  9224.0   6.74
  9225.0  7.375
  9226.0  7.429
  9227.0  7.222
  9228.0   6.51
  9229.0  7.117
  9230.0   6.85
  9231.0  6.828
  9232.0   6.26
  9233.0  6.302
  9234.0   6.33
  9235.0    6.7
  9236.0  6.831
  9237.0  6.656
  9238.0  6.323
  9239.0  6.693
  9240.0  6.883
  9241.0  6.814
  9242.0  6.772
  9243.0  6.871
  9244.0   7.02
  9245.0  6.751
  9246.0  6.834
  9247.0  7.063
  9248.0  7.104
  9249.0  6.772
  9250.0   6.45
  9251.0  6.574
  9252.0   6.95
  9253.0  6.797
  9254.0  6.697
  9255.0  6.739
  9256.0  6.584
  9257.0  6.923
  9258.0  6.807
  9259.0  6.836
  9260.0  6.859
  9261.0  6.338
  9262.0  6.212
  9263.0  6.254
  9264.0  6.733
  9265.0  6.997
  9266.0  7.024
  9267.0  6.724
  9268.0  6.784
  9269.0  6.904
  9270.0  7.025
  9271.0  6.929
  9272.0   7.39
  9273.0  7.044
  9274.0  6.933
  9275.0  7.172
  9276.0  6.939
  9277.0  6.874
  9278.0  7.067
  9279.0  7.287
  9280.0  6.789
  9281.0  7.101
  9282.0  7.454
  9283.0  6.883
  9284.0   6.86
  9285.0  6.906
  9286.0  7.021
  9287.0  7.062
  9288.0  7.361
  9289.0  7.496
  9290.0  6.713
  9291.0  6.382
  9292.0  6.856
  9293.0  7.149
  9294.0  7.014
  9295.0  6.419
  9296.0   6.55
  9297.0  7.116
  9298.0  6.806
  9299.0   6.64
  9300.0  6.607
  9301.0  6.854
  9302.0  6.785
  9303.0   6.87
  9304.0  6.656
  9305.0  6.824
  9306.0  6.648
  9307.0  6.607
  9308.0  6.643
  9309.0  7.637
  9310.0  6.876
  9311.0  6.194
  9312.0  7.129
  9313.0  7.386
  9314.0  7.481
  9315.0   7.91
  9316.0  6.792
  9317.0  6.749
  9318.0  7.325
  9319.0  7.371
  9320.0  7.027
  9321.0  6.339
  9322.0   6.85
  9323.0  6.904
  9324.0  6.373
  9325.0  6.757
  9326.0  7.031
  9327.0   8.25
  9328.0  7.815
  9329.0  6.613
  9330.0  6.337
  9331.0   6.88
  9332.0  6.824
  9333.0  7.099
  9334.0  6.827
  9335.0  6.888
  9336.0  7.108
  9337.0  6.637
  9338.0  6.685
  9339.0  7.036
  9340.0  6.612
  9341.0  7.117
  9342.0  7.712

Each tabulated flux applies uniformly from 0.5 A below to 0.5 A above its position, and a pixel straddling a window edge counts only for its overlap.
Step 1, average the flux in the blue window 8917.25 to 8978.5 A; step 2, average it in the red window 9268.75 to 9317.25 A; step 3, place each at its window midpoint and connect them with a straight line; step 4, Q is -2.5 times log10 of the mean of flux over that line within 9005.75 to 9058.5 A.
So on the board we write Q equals 0.02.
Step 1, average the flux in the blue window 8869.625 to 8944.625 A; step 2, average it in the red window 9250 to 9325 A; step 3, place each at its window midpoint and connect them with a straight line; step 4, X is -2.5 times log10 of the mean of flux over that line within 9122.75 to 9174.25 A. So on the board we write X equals 0.01 mag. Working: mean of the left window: 7.55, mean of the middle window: 7.08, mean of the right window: 6.89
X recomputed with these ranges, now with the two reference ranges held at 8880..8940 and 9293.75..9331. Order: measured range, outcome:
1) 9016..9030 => 0.025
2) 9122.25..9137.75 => 0.017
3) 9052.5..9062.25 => 0.012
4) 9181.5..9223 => 0.010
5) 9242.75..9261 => 0.034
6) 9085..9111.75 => 0.016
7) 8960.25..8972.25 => 0.007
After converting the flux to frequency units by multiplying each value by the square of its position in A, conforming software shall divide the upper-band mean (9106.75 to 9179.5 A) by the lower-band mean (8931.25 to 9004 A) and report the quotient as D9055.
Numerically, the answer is 0.99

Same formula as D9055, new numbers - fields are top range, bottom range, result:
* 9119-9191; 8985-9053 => 1.00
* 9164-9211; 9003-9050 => 1.01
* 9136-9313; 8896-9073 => 0.99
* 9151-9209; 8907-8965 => 0.99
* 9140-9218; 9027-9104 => 1.00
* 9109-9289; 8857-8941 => 0.99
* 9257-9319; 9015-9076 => 1.00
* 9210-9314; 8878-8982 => 0.98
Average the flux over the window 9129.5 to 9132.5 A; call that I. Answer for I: 7.26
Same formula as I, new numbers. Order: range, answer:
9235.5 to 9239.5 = 6.63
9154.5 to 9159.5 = 7.23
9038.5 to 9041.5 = 7.45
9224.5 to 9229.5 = 7.13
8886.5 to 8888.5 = 7.46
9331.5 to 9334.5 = 6.92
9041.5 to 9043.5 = 7.22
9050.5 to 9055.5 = 7.47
